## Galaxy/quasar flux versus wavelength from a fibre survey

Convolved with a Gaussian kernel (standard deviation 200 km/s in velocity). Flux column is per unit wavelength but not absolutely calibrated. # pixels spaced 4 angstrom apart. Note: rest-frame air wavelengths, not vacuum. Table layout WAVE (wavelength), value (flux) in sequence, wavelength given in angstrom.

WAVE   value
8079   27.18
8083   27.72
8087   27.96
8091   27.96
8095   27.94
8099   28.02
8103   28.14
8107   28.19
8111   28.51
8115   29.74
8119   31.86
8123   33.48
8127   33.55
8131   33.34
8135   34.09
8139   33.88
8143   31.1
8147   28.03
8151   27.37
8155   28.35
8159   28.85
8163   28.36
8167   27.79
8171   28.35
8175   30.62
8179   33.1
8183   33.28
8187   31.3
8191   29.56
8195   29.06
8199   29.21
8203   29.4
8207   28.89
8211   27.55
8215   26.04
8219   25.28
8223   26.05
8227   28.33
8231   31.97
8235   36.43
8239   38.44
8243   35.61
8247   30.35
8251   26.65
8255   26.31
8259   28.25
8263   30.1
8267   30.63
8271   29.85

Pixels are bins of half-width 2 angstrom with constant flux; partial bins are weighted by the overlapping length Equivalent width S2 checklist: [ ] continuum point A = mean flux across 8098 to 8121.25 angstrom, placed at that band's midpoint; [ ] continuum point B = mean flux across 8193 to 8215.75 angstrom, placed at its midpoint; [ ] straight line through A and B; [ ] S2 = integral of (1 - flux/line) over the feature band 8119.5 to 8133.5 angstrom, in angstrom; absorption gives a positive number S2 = -2.05 angstrom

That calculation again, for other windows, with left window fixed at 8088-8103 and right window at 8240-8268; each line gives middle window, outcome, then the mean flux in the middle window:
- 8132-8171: -1.48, 29.8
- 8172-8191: -1.66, 31.6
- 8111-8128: -2.01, 31.6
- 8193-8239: 0.27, 29.3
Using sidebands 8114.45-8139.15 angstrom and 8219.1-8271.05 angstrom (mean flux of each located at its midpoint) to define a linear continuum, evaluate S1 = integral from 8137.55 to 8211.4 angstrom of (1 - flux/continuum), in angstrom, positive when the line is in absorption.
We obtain 5.2 angstrom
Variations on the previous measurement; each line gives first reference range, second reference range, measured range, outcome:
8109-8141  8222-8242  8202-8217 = 2.2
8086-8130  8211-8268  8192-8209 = 0.4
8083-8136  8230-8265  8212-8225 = 2.2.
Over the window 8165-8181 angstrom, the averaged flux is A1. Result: 30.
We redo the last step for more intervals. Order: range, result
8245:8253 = 28.5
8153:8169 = 28.3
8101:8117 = 28.6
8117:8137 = 33.3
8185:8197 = 30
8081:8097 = 27.9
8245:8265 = 28.3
